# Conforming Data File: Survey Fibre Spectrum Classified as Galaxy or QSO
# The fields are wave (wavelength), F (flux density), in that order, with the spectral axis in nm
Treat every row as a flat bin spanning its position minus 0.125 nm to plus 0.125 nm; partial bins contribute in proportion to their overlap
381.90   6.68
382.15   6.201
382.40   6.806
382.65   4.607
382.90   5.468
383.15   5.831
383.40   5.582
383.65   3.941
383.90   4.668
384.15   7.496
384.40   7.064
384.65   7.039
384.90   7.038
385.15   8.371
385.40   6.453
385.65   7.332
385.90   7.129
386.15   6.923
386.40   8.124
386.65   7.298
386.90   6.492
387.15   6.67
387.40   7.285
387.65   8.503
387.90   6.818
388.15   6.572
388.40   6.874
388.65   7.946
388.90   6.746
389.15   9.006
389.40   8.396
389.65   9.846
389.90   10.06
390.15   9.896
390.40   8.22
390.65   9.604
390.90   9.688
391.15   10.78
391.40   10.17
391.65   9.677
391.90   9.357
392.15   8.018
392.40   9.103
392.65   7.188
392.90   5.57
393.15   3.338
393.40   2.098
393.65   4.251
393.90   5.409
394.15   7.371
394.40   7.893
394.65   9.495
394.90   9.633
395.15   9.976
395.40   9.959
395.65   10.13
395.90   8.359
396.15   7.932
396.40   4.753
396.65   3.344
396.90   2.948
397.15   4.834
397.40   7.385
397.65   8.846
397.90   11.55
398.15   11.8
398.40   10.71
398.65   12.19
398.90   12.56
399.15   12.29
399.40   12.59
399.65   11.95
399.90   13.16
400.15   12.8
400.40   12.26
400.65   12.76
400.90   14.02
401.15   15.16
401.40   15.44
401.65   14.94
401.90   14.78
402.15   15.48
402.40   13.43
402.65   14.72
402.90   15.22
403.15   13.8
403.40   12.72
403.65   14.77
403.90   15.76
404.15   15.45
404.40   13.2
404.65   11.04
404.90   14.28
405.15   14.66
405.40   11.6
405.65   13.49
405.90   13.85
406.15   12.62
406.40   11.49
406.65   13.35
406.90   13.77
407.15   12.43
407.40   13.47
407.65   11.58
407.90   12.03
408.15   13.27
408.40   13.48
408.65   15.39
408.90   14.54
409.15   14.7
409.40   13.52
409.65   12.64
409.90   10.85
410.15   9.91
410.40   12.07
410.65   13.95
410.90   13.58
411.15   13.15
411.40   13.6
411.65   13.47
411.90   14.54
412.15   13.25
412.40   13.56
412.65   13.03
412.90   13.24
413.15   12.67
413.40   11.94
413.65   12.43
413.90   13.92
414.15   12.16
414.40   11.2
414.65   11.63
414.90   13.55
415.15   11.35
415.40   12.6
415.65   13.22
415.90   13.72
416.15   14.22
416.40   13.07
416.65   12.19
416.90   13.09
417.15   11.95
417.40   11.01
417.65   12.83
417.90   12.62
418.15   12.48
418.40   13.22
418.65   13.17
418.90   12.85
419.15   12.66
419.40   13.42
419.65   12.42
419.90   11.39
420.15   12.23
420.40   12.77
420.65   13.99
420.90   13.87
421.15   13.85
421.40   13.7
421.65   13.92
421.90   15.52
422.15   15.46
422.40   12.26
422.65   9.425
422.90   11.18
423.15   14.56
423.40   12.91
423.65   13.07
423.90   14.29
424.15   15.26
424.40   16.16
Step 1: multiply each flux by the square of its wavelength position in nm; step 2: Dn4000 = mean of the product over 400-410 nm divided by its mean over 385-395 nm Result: 1.9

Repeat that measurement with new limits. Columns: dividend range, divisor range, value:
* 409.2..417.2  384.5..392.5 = 1.77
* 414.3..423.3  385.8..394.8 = 1.92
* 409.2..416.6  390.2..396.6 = 1.79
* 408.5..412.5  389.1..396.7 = 1.80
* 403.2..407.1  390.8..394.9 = 1.91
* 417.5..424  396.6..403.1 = 1.21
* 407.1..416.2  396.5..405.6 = 1.10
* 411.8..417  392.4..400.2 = 1.67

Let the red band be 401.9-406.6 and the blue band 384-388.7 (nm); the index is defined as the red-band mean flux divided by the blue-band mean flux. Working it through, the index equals 1.91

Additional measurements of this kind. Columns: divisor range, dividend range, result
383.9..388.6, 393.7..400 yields 1.26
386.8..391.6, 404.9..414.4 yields 1.55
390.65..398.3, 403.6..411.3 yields 1.71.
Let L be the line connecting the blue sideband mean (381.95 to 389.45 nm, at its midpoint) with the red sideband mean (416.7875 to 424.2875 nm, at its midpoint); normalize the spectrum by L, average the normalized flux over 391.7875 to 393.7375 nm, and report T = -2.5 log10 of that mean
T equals 0.29 mag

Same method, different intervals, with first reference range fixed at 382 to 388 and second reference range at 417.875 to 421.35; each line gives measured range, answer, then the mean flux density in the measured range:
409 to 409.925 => -0.19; 13.2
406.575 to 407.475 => -0.24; 13.2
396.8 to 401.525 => -0.22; 11.4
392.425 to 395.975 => 0.16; 7.23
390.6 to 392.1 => -0.25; 9.8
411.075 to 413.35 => -0.15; 13.3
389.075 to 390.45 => -0.23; 9.3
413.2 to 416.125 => -0.05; 12.6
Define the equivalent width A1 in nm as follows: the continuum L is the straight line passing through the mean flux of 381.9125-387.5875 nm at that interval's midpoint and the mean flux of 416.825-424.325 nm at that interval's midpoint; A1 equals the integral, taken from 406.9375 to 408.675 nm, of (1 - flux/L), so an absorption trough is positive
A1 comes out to -0.363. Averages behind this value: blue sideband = 6.56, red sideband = 13.1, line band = 13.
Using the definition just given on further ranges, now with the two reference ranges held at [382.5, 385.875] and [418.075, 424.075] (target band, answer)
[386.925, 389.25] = -0.114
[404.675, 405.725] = -0.320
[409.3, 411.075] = -0.202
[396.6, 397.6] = 0.419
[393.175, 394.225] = 0.460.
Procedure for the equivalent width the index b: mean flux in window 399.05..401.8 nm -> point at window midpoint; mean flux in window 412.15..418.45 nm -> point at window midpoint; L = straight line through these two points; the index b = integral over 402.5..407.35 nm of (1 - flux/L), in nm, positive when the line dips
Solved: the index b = -0.14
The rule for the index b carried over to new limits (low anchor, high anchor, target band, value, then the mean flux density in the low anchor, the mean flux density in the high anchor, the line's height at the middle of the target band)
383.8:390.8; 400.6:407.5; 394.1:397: 0.80 nm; 7.66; 13.9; 10.7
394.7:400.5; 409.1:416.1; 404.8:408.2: -0.43 nm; 9.64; 12.8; 11.5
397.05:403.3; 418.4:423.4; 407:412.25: -0.12 nm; 12.6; 13.1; 12.8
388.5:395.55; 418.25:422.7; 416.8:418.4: 0.04 nm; 8.17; 13.2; 12.7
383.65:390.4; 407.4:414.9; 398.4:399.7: -0.25 nm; 7.49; 13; 10.2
